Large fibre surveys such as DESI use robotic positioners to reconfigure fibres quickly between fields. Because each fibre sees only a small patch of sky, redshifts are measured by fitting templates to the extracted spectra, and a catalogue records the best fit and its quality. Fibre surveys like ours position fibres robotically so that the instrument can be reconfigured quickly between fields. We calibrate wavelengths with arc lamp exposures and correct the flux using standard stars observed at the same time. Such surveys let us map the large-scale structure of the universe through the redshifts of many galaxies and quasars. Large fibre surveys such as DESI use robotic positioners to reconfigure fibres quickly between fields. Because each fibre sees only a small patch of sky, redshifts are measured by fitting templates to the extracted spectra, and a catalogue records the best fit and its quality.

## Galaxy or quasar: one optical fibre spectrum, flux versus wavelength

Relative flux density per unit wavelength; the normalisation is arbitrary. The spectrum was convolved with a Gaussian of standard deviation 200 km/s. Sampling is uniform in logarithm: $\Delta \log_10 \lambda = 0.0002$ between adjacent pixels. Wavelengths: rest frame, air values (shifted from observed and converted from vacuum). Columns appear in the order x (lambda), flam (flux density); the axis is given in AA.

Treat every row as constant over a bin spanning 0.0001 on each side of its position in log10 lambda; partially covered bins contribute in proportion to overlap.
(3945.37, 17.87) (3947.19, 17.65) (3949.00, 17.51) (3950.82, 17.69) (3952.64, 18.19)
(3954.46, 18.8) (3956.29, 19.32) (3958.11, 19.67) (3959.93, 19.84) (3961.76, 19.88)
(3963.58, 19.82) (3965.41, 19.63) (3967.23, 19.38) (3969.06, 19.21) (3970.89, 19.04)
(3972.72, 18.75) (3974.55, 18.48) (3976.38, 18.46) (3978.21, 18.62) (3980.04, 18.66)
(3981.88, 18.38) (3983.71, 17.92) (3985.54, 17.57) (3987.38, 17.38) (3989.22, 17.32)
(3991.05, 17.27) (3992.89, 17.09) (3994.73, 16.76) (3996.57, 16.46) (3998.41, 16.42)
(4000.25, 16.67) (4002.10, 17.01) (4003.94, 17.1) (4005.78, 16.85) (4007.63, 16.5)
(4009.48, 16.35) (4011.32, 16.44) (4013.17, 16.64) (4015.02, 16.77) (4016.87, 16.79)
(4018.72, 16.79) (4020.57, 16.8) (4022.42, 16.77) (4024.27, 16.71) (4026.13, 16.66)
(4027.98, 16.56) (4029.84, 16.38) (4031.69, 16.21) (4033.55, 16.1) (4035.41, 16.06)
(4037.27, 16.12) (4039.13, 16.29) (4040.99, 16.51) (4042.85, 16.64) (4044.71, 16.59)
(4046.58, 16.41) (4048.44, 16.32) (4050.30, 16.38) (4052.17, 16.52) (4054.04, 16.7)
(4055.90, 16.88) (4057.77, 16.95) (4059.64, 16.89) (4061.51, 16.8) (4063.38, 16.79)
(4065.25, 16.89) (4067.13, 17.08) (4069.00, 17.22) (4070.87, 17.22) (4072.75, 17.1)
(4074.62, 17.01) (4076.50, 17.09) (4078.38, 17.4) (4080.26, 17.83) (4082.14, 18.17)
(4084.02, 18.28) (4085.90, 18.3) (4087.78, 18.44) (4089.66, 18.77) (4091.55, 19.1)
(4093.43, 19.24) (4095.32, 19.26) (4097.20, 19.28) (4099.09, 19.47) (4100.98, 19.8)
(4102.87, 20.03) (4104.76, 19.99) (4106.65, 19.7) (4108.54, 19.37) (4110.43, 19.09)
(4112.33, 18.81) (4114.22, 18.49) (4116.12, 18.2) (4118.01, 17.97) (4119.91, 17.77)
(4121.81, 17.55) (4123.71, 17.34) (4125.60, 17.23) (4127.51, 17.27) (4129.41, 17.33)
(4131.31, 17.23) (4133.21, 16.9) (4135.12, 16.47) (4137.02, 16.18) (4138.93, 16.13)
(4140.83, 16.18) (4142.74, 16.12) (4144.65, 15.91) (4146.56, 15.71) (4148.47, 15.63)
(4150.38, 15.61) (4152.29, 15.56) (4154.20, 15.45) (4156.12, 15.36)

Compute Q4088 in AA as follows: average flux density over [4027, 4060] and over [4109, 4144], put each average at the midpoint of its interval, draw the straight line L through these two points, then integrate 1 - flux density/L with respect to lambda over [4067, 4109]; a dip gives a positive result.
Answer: -3.85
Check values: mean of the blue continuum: 16.5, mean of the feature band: 18.5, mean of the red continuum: 17.4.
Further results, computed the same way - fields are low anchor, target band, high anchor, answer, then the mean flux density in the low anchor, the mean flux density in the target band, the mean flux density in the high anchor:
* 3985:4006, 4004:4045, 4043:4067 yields 0.7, 17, 16.5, 16.7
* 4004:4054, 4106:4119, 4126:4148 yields -1.8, 16.5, 18.8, 16.5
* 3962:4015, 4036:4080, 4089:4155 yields 2.3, 17.7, 16.8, 17.7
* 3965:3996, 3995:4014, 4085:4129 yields 1.7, 18.2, 16.6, 18.7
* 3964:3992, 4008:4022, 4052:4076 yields 0.9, 18.4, 16.7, 16.9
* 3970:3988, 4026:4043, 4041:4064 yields 0.7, 18.3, 16.3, 16.7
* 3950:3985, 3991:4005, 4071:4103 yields 1.5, 18.9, 16.8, 18.4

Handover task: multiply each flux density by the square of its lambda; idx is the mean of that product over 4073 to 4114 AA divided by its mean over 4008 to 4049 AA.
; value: 1.17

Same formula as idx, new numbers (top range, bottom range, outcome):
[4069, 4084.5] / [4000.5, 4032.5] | 1.08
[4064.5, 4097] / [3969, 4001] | 1.06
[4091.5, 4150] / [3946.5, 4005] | 1.05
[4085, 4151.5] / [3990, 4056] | 1.13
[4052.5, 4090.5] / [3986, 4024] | 1.07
